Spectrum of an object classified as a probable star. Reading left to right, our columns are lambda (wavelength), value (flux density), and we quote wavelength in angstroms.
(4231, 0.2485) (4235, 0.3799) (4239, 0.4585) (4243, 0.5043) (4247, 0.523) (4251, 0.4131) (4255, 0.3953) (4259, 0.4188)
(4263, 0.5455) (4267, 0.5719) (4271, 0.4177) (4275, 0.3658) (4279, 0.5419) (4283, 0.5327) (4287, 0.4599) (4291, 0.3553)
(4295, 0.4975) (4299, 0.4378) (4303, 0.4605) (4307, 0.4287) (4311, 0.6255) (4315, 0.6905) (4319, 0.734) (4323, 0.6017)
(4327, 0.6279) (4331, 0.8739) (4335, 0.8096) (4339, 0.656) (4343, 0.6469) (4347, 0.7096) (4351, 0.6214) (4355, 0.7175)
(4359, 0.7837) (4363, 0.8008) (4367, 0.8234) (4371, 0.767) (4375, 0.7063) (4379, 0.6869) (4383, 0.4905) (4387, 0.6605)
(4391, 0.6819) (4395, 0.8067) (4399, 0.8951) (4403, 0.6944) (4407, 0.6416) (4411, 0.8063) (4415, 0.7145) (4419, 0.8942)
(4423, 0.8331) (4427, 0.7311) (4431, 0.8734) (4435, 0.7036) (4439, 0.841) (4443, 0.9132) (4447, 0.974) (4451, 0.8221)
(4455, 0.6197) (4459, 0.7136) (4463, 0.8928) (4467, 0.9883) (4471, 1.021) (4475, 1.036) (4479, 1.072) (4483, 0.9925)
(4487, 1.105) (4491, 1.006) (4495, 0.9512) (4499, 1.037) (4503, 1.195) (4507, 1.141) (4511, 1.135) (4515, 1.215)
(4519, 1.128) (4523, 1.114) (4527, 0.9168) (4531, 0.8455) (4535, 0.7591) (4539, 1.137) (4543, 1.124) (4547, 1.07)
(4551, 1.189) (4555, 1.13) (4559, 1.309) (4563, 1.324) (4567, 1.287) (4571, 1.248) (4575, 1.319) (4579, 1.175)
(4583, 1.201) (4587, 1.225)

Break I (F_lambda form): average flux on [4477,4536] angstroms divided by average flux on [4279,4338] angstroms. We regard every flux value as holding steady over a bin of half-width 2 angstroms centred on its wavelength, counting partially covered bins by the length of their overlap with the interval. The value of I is 1.8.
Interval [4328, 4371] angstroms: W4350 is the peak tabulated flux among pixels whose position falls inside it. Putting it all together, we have 0.8739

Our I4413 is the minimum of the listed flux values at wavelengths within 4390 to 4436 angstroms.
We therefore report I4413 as 0.6416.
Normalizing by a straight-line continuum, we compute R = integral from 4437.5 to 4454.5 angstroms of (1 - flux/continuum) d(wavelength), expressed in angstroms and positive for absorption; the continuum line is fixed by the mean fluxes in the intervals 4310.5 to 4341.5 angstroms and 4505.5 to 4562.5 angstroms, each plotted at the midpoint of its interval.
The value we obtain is 1.2 angstroms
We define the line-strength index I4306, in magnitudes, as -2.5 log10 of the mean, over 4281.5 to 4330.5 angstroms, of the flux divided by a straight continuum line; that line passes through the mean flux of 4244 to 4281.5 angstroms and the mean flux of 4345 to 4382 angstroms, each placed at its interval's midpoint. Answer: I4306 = 0.07 mag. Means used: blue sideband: 0.468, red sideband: 0.729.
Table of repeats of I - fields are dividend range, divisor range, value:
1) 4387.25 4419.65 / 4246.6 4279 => 1.65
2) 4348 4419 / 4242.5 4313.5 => 1.54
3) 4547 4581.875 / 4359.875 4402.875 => 1.69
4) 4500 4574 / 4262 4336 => 2.04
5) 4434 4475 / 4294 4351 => 1.37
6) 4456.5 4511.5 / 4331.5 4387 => 1.42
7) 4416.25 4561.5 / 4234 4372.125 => 1.70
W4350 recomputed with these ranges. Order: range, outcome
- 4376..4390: 0.6869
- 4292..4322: 0.734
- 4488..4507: 1.195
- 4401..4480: 1.072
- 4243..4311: 0.6255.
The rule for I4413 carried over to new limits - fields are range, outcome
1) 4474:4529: 0.9168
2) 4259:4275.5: 0.3658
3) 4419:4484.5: 0.6197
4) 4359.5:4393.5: 0.4905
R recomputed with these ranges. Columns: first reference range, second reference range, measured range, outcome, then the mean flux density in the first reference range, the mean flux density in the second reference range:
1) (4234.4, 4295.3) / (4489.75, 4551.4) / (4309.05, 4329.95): -2.71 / 0.462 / 1.06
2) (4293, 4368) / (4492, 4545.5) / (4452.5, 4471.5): 2.10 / 0.658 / 1.05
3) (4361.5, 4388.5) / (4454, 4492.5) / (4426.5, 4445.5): 0.79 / 0.704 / 0.952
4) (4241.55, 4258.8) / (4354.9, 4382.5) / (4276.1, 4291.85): 1.76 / 0.453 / 0.743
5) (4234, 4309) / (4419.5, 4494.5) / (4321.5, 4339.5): -3.67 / 0.459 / 0.898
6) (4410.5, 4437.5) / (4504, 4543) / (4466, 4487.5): -2.37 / 0.794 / 1.05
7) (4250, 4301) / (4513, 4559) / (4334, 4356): -2.36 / 0.459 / 1.07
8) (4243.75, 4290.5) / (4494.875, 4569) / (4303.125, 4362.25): -4.51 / 0.469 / 1.11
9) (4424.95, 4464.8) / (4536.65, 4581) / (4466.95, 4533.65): -3.66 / 0.808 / 1.21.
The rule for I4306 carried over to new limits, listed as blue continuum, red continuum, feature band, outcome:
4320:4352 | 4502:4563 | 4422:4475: 0.098 mag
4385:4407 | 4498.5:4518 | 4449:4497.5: 0.100 mag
